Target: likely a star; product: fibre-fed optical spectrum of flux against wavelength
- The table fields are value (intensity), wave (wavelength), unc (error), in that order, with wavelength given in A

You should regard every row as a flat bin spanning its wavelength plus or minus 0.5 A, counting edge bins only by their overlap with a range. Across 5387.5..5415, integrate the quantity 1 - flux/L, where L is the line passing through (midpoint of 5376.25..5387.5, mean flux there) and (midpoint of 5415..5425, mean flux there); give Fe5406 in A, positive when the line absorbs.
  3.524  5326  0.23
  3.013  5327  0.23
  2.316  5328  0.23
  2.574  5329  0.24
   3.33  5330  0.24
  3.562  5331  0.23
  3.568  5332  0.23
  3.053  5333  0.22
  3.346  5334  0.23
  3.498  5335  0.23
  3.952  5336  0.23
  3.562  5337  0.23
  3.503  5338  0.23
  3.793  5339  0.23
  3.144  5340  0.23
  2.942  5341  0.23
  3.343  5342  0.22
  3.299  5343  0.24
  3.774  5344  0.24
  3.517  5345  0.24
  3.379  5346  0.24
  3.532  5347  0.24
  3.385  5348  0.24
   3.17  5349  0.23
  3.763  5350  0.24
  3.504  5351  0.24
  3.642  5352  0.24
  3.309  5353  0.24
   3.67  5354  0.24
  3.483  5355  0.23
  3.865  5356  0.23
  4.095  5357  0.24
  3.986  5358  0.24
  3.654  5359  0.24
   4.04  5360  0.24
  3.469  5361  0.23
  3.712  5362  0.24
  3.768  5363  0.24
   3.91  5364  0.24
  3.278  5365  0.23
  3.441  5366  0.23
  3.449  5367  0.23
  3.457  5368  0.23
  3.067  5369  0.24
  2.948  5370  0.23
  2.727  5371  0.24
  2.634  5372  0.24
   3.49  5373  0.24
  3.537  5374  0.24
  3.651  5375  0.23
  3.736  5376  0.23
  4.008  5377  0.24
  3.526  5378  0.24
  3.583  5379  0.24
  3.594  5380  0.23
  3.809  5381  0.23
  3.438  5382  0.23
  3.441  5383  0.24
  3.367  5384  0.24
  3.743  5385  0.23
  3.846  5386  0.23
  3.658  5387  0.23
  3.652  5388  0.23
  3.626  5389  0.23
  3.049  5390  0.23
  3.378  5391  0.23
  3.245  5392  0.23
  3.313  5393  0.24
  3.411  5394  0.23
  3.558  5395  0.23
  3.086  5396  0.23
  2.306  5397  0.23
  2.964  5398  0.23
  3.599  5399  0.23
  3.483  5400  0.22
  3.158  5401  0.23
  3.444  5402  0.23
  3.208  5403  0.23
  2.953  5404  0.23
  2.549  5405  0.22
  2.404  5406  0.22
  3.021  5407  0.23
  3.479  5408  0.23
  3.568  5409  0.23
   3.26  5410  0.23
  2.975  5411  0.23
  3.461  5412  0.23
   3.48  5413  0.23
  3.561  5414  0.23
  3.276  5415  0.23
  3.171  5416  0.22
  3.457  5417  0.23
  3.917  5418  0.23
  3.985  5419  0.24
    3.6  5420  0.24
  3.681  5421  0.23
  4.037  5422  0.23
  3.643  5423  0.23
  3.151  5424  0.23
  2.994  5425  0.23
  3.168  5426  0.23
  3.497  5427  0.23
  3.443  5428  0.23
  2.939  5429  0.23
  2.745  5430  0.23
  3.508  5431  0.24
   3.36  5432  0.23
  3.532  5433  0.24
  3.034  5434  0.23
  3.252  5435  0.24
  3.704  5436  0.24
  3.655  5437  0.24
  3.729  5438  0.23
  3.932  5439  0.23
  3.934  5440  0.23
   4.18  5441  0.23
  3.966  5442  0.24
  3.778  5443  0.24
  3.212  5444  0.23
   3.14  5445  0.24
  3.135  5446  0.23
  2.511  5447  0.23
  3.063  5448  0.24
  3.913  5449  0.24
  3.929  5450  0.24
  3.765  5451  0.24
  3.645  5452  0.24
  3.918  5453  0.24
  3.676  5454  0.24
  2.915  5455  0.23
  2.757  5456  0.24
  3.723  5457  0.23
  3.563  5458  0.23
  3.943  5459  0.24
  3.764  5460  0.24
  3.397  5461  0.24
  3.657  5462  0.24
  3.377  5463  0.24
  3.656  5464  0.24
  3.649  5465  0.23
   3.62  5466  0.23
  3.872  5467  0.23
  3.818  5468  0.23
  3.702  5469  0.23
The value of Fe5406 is 2.9 A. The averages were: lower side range 3.64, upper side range 3.58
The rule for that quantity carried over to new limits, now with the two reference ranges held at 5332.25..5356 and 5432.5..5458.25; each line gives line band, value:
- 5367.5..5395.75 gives 0.4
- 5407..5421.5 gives 0.1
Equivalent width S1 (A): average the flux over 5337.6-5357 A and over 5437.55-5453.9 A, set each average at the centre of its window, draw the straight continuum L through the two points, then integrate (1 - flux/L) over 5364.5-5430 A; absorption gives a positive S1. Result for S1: 3.6 A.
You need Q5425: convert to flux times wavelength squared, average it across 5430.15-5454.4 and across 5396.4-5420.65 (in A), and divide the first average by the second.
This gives 1.10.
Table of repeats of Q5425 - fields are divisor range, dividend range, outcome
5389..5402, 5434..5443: 1.18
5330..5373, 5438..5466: 1.06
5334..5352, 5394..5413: 0.93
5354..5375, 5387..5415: 0.94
